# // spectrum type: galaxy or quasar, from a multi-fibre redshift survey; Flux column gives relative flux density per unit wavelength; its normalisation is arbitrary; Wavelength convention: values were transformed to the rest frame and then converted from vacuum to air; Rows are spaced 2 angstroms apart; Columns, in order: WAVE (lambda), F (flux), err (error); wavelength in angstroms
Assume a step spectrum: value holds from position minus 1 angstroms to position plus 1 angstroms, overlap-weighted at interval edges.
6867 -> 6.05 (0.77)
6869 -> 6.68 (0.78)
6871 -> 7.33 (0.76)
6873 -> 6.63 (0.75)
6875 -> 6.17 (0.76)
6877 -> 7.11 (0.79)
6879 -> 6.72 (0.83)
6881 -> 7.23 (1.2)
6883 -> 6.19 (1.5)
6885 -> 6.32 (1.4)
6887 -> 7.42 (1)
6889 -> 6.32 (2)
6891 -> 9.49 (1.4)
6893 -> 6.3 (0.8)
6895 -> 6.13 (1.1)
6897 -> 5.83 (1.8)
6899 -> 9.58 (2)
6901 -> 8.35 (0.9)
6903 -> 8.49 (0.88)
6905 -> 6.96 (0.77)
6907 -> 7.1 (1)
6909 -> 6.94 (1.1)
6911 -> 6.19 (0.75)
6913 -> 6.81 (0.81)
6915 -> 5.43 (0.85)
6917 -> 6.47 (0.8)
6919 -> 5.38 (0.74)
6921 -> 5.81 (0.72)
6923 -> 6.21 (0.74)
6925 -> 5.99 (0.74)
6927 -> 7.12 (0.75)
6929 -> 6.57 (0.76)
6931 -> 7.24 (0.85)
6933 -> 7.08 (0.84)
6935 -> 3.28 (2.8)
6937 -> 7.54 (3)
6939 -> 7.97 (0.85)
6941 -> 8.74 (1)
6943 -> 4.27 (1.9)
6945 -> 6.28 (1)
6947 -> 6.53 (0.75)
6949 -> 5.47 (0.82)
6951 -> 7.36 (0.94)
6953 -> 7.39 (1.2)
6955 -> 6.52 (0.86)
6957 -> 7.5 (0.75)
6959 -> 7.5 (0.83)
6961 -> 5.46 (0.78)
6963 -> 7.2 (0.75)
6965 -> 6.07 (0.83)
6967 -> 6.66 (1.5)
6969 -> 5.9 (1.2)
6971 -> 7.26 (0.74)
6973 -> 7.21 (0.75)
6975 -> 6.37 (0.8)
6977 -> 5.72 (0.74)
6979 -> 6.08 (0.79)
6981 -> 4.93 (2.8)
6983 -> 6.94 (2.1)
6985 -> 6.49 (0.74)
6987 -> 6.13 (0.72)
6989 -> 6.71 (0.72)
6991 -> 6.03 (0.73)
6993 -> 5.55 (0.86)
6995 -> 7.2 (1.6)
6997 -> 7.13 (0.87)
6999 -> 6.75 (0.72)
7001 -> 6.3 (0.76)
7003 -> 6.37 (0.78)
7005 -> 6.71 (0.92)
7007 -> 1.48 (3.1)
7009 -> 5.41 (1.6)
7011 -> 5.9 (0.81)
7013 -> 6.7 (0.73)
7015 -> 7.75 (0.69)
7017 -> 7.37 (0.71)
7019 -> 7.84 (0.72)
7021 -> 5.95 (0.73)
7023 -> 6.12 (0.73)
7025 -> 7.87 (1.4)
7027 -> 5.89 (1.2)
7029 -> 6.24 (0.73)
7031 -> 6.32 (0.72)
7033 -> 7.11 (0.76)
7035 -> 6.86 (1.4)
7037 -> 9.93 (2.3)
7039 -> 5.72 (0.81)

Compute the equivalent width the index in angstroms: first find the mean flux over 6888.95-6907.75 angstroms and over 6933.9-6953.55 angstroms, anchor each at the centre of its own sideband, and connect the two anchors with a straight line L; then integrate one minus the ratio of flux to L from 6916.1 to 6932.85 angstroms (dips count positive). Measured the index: 1.3 angstroms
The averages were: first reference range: 7.52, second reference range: 6.47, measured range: 6.39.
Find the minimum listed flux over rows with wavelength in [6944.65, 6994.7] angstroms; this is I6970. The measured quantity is 4.93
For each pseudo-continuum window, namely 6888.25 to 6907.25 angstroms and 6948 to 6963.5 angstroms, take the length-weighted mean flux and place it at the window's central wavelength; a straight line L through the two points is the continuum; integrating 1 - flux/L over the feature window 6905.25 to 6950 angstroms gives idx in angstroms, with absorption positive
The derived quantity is 4.6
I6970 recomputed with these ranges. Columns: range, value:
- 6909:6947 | 3.28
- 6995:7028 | 1.48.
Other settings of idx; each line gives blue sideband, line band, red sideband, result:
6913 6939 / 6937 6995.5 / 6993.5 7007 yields -2.4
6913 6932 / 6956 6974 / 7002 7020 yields -1.5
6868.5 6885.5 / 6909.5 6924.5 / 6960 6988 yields 1.1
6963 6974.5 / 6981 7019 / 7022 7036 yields 2.1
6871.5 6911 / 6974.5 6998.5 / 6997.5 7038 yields 1.4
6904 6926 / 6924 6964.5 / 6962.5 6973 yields -0.9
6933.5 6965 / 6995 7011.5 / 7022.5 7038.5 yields 2.5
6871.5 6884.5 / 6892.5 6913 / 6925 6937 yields -2.1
